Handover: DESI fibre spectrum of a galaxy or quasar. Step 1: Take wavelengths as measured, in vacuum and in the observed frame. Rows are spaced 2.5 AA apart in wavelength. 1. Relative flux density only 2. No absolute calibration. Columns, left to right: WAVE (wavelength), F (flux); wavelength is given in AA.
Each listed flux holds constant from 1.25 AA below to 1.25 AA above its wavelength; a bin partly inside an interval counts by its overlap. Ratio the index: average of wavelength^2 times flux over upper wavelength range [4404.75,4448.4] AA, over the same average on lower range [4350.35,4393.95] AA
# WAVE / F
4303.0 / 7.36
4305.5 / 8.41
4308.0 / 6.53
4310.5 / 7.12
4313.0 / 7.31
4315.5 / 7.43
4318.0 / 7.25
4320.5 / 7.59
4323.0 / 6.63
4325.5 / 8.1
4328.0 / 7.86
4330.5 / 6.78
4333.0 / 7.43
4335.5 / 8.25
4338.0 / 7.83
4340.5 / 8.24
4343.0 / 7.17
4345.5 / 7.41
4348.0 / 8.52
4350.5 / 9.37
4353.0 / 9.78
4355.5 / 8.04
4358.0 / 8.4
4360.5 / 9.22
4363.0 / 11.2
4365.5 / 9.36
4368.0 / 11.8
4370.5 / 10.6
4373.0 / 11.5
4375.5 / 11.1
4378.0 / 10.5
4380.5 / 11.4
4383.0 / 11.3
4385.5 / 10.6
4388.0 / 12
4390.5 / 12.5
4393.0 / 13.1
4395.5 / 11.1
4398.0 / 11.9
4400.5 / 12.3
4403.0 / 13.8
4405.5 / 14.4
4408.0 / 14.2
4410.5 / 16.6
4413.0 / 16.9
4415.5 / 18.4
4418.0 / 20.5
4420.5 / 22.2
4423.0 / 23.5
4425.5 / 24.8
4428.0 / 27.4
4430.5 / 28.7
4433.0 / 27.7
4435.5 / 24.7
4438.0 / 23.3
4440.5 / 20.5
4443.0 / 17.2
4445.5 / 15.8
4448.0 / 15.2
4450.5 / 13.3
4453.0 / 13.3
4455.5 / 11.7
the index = 2.0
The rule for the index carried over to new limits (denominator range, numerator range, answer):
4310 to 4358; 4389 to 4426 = 2.15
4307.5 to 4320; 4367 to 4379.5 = 1.59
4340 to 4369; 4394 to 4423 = 1.81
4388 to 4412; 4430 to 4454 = 1.51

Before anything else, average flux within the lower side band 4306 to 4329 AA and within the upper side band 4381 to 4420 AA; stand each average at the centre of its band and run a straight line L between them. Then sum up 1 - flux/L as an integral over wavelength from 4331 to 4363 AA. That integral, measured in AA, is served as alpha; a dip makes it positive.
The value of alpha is 4.46 AA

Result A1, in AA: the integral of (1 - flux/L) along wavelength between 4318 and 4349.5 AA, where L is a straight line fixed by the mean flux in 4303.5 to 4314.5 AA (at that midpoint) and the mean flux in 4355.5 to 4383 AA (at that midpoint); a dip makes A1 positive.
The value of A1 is 3.49 AA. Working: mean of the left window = 7.35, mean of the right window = 10.4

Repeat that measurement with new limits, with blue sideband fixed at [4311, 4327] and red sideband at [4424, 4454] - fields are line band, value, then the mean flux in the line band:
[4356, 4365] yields 2.0 AA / 9.46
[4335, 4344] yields 1.7 AA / 7.86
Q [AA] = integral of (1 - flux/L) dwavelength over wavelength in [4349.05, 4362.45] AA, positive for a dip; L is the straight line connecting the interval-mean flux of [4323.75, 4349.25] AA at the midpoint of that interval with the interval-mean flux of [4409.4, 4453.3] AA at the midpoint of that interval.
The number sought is 1.7 AA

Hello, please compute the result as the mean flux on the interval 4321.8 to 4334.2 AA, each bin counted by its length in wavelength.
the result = 7.36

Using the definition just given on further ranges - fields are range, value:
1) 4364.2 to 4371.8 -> 10.6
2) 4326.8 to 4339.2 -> 7.63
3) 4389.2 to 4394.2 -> 12.8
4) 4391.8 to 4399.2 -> 12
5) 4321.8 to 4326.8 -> 7.38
